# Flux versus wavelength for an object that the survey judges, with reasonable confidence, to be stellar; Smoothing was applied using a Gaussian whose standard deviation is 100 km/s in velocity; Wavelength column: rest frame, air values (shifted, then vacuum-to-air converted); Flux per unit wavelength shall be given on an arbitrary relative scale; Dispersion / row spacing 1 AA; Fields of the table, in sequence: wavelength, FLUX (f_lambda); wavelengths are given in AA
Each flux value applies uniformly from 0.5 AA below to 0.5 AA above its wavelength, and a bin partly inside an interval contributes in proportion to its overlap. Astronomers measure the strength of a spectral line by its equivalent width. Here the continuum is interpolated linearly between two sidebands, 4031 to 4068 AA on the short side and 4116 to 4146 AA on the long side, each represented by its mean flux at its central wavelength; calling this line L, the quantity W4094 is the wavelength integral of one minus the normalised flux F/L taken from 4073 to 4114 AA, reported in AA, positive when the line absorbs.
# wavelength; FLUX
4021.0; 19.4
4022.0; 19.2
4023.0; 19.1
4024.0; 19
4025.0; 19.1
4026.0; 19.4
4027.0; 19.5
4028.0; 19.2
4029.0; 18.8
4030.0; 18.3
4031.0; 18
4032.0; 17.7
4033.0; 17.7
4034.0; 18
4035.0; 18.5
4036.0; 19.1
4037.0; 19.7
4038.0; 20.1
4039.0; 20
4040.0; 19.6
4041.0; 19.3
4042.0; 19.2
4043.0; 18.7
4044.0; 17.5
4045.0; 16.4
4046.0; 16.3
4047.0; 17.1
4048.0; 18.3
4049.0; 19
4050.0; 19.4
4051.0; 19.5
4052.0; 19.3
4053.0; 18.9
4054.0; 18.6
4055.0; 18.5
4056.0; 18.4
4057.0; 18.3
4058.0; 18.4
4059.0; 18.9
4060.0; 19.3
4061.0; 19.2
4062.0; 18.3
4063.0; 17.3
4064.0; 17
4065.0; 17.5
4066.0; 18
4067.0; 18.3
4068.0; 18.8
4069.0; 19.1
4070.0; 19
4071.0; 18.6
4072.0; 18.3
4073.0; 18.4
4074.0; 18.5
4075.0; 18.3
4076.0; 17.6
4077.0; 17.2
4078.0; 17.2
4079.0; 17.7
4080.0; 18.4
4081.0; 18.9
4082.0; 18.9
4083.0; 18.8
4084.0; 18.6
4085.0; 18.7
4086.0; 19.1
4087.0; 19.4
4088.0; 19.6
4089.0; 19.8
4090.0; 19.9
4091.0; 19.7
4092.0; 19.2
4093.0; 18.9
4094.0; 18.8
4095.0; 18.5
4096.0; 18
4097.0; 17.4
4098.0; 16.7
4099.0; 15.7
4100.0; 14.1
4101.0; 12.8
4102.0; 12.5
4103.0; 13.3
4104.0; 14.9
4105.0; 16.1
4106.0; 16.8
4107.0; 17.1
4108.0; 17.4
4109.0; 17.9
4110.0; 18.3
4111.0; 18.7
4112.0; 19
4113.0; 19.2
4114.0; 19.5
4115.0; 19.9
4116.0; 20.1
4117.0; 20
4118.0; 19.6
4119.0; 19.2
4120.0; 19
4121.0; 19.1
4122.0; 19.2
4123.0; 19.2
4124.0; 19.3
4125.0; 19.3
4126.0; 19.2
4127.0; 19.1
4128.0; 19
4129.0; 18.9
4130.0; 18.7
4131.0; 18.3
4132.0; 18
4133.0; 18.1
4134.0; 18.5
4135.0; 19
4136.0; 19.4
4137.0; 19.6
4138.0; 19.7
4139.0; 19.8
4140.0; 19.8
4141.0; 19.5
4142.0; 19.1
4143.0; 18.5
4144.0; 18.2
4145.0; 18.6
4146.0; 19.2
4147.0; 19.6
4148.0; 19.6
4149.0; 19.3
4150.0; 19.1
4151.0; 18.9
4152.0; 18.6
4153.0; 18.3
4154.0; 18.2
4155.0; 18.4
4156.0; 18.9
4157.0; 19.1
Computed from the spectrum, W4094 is 2.4 AA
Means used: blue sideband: 18.5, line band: 17.7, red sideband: 19.1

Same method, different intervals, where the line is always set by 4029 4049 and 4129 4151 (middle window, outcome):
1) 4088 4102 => 0.9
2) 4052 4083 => 0.4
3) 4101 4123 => 1.2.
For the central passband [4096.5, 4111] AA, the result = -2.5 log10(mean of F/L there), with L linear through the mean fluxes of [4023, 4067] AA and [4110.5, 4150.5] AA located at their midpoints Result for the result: 0.19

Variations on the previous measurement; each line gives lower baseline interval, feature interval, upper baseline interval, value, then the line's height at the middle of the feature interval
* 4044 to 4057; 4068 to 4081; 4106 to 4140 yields 0.02 mag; 18.5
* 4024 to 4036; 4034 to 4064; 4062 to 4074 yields -0.01 mag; 18.4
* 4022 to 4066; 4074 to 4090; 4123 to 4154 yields 0.01 mag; 18.8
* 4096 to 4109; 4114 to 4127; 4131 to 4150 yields -0.13 mag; 17.2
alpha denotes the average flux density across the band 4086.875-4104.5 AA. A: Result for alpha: 17.1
